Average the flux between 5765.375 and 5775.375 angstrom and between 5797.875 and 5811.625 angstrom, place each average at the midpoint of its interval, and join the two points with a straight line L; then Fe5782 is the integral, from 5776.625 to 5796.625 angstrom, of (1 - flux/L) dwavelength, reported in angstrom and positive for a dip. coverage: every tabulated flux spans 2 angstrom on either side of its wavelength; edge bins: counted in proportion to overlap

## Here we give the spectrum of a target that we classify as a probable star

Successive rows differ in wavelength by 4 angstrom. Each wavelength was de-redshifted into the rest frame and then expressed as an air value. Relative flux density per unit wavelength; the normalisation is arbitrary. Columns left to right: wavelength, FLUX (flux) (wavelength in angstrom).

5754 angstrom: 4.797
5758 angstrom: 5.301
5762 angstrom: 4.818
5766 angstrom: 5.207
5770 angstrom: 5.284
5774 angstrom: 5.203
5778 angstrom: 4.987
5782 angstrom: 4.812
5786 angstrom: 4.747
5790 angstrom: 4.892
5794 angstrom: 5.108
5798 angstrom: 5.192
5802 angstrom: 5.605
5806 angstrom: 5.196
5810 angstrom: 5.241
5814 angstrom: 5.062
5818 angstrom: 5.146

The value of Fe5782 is 1.4 angstrom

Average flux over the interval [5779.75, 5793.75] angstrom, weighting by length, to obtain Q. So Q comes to 4.86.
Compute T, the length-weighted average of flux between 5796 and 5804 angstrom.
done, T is 5.4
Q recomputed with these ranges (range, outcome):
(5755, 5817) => 5.11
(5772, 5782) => 5.04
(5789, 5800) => 5.08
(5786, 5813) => 5.17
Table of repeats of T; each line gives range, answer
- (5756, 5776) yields 5.16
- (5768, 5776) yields 5.24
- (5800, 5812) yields 5.35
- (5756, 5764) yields 5.06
